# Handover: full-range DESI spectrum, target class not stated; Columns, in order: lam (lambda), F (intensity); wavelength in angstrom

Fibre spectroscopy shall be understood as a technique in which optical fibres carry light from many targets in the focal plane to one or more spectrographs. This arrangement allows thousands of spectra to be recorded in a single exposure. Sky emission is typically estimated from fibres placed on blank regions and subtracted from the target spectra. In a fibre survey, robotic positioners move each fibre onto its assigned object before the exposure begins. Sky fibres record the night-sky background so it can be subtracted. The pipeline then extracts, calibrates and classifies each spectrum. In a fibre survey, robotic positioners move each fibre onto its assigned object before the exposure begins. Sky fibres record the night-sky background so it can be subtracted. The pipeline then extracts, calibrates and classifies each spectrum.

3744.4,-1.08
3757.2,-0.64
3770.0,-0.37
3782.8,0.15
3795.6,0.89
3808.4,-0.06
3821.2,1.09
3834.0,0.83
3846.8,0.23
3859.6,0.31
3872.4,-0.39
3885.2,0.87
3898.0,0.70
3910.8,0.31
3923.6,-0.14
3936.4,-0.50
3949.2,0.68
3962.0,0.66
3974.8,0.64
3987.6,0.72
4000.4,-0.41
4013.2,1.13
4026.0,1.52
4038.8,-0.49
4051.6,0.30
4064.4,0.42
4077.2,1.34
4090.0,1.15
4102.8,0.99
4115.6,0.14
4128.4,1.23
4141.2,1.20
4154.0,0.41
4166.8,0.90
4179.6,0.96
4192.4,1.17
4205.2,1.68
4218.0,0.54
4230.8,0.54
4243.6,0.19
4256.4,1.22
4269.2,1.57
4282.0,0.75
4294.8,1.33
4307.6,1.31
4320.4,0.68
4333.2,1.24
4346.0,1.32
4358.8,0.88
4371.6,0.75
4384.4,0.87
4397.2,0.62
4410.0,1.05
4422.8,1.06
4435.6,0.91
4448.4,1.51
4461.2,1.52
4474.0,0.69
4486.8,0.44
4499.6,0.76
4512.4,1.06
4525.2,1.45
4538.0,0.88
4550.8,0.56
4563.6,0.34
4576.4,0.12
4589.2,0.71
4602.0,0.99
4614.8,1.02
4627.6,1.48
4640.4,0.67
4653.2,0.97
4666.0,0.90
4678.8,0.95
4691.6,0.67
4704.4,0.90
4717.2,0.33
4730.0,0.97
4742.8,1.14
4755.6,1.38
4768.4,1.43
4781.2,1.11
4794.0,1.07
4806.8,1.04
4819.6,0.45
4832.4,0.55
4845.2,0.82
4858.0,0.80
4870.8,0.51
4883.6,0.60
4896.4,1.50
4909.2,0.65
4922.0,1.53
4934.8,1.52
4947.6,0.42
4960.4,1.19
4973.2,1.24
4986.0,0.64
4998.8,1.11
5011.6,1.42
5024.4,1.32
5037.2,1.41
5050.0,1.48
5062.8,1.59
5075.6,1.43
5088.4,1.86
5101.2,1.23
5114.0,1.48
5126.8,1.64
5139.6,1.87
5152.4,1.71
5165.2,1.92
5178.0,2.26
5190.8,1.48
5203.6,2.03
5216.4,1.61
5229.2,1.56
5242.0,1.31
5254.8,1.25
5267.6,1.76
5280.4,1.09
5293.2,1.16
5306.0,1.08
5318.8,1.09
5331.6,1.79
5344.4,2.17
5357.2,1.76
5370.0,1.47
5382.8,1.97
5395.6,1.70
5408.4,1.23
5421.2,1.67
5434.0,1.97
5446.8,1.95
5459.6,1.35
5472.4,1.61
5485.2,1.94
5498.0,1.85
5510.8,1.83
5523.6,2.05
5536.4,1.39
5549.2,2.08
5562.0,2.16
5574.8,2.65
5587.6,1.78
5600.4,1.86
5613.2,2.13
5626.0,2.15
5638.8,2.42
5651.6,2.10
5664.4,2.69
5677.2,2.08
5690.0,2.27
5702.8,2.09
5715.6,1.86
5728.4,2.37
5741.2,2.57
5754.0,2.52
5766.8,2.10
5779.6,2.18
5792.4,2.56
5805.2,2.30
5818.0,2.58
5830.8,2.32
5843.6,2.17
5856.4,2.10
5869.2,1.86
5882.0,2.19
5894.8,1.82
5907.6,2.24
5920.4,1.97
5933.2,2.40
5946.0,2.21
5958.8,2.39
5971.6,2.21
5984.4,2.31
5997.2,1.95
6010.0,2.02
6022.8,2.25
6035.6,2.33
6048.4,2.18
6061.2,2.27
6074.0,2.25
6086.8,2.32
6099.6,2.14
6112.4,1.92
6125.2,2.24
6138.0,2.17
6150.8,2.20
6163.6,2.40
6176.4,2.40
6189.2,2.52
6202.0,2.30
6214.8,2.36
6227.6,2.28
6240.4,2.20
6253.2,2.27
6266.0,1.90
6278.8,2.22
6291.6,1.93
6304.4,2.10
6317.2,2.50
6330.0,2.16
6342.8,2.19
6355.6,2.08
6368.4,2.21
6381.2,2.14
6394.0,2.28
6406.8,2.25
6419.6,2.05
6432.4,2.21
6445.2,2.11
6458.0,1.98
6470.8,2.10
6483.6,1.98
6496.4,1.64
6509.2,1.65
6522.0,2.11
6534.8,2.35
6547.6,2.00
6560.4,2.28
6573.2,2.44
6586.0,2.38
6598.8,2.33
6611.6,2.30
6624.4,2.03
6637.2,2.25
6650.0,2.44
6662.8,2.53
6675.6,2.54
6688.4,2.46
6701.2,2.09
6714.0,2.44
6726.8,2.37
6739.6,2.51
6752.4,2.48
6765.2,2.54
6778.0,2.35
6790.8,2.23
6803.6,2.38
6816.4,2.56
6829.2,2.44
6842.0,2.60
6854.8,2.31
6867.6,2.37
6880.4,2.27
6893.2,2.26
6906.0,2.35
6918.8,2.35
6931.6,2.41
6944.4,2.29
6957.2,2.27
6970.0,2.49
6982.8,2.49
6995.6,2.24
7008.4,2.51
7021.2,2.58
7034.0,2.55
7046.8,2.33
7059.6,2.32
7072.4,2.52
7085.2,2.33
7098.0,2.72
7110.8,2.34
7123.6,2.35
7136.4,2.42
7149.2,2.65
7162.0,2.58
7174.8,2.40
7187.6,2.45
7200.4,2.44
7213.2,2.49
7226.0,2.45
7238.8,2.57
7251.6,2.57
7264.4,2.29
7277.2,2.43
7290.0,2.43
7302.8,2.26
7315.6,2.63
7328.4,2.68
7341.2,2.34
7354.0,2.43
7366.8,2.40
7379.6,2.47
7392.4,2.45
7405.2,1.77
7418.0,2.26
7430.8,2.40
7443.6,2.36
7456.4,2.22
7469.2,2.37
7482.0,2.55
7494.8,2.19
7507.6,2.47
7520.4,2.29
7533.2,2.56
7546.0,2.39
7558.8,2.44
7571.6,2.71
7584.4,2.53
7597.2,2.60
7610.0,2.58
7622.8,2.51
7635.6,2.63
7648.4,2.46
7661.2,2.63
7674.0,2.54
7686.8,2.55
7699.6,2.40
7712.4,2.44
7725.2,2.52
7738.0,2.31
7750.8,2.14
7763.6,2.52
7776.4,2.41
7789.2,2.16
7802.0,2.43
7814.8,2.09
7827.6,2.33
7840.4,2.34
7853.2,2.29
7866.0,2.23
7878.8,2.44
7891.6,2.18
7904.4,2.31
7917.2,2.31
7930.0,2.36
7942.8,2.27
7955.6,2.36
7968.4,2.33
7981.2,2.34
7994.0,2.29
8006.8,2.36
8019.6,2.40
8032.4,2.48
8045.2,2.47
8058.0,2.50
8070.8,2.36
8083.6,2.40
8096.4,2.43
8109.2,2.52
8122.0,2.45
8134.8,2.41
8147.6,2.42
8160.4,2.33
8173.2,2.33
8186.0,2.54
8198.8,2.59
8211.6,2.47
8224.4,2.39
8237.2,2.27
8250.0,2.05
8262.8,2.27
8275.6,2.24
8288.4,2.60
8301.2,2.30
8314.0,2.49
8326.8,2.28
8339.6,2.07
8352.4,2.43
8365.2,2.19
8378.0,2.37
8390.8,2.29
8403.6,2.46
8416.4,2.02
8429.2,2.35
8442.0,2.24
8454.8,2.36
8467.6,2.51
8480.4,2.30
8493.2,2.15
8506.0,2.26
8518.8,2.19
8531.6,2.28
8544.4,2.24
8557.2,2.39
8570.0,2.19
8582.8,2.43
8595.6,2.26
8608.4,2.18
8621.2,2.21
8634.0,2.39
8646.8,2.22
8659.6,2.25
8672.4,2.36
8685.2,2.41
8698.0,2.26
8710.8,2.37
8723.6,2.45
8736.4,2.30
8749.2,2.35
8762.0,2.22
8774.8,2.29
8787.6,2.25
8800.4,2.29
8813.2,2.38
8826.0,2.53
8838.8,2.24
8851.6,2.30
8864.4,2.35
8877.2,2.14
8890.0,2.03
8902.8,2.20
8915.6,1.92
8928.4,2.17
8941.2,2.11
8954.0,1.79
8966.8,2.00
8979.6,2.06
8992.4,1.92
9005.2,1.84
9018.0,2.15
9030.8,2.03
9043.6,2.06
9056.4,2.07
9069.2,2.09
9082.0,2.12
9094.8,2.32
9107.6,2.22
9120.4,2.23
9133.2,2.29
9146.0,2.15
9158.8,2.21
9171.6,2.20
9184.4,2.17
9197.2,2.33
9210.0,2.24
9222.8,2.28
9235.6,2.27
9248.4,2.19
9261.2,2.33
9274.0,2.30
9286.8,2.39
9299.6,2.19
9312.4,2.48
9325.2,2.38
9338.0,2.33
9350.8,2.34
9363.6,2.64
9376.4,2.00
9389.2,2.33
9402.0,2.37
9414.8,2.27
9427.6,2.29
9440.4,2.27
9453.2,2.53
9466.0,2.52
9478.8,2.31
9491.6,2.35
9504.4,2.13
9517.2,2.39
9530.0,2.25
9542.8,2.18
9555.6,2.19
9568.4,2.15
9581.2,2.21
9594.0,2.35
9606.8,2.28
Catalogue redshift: 0.257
